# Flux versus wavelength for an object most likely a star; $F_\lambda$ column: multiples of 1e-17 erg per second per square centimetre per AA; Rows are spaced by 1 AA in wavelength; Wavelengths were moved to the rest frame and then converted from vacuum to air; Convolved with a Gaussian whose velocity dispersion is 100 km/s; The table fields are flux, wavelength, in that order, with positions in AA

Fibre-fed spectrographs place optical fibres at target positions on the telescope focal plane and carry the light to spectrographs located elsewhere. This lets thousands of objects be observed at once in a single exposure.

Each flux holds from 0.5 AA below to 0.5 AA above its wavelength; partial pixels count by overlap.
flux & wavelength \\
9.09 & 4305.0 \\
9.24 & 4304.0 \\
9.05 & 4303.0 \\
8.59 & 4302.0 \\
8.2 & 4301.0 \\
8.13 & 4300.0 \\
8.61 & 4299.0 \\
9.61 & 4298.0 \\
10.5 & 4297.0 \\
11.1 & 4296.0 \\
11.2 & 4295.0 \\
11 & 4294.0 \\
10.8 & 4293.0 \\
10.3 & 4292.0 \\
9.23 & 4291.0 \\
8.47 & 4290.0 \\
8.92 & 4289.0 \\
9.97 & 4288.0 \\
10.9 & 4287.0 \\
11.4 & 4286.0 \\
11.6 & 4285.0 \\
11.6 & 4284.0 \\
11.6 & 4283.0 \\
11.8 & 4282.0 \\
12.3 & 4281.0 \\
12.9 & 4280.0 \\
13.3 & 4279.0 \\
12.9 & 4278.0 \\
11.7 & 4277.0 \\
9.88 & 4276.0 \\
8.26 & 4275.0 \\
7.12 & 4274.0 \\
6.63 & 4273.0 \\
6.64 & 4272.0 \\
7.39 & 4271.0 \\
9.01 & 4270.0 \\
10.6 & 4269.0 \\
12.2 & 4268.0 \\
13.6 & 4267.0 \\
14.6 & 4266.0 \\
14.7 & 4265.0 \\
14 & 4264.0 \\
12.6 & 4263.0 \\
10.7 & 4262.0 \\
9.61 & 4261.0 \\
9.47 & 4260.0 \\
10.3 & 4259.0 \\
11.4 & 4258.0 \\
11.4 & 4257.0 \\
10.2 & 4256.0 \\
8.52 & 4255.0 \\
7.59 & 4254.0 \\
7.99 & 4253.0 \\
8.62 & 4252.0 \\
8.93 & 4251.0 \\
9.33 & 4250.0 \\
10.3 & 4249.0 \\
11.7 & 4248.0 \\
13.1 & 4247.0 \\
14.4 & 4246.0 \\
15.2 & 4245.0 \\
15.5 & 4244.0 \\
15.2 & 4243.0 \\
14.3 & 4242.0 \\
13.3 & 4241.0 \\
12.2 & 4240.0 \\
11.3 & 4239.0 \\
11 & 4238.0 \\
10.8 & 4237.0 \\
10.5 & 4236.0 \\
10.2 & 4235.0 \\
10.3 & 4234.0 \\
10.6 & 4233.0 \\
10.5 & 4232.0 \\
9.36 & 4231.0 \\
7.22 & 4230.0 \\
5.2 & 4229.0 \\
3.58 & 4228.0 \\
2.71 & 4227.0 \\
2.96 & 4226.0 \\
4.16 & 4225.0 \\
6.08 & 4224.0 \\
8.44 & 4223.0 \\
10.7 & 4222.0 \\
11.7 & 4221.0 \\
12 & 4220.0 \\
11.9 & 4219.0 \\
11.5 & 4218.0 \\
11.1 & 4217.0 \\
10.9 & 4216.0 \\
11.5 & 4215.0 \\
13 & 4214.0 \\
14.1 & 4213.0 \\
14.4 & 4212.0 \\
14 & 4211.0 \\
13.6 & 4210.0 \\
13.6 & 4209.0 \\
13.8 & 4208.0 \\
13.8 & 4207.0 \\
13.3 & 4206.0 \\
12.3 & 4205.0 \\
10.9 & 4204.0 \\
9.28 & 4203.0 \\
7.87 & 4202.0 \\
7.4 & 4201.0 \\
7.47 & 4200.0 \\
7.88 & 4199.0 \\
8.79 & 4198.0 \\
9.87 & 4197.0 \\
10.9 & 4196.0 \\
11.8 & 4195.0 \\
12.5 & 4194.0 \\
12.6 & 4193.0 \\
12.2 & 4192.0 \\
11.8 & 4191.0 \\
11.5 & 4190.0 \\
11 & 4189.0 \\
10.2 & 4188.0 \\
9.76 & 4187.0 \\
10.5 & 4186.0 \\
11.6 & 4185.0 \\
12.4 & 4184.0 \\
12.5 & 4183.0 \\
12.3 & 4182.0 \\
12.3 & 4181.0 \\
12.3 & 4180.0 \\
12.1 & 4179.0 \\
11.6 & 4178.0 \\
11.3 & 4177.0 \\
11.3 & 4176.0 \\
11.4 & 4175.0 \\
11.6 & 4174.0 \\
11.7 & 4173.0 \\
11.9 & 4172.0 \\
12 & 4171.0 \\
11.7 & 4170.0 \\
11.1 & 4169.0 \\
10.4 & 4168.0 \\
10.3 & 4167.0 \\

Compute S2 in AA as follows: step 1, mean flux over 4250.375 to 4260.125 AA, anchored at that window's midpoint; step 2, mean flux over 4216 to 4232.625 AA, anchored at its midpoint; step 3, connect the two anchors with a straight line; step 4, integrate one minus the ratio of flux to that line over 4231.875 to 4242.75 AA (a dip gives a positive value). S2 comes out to -3.4 AA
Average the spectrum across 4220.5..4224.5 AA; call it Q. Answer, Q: 9.23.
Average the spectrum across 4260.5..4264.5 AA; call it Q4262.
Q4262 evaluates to 11.7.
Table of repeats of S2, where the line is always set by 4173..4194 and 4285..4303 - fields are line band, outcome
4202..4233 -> 2.5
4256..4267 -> -1.6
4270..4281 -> 0.4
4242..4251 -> -2.0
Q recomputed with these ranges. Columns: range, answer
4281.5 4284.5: 11.7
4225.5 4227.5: 2.83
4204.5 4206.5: 12.8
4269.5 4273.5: 7.42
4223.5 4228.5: 3.9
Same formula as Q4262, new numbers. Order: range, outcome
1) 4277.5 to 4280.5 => 13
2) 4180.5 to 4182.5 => 12.3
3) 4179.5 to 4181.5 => 12.3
